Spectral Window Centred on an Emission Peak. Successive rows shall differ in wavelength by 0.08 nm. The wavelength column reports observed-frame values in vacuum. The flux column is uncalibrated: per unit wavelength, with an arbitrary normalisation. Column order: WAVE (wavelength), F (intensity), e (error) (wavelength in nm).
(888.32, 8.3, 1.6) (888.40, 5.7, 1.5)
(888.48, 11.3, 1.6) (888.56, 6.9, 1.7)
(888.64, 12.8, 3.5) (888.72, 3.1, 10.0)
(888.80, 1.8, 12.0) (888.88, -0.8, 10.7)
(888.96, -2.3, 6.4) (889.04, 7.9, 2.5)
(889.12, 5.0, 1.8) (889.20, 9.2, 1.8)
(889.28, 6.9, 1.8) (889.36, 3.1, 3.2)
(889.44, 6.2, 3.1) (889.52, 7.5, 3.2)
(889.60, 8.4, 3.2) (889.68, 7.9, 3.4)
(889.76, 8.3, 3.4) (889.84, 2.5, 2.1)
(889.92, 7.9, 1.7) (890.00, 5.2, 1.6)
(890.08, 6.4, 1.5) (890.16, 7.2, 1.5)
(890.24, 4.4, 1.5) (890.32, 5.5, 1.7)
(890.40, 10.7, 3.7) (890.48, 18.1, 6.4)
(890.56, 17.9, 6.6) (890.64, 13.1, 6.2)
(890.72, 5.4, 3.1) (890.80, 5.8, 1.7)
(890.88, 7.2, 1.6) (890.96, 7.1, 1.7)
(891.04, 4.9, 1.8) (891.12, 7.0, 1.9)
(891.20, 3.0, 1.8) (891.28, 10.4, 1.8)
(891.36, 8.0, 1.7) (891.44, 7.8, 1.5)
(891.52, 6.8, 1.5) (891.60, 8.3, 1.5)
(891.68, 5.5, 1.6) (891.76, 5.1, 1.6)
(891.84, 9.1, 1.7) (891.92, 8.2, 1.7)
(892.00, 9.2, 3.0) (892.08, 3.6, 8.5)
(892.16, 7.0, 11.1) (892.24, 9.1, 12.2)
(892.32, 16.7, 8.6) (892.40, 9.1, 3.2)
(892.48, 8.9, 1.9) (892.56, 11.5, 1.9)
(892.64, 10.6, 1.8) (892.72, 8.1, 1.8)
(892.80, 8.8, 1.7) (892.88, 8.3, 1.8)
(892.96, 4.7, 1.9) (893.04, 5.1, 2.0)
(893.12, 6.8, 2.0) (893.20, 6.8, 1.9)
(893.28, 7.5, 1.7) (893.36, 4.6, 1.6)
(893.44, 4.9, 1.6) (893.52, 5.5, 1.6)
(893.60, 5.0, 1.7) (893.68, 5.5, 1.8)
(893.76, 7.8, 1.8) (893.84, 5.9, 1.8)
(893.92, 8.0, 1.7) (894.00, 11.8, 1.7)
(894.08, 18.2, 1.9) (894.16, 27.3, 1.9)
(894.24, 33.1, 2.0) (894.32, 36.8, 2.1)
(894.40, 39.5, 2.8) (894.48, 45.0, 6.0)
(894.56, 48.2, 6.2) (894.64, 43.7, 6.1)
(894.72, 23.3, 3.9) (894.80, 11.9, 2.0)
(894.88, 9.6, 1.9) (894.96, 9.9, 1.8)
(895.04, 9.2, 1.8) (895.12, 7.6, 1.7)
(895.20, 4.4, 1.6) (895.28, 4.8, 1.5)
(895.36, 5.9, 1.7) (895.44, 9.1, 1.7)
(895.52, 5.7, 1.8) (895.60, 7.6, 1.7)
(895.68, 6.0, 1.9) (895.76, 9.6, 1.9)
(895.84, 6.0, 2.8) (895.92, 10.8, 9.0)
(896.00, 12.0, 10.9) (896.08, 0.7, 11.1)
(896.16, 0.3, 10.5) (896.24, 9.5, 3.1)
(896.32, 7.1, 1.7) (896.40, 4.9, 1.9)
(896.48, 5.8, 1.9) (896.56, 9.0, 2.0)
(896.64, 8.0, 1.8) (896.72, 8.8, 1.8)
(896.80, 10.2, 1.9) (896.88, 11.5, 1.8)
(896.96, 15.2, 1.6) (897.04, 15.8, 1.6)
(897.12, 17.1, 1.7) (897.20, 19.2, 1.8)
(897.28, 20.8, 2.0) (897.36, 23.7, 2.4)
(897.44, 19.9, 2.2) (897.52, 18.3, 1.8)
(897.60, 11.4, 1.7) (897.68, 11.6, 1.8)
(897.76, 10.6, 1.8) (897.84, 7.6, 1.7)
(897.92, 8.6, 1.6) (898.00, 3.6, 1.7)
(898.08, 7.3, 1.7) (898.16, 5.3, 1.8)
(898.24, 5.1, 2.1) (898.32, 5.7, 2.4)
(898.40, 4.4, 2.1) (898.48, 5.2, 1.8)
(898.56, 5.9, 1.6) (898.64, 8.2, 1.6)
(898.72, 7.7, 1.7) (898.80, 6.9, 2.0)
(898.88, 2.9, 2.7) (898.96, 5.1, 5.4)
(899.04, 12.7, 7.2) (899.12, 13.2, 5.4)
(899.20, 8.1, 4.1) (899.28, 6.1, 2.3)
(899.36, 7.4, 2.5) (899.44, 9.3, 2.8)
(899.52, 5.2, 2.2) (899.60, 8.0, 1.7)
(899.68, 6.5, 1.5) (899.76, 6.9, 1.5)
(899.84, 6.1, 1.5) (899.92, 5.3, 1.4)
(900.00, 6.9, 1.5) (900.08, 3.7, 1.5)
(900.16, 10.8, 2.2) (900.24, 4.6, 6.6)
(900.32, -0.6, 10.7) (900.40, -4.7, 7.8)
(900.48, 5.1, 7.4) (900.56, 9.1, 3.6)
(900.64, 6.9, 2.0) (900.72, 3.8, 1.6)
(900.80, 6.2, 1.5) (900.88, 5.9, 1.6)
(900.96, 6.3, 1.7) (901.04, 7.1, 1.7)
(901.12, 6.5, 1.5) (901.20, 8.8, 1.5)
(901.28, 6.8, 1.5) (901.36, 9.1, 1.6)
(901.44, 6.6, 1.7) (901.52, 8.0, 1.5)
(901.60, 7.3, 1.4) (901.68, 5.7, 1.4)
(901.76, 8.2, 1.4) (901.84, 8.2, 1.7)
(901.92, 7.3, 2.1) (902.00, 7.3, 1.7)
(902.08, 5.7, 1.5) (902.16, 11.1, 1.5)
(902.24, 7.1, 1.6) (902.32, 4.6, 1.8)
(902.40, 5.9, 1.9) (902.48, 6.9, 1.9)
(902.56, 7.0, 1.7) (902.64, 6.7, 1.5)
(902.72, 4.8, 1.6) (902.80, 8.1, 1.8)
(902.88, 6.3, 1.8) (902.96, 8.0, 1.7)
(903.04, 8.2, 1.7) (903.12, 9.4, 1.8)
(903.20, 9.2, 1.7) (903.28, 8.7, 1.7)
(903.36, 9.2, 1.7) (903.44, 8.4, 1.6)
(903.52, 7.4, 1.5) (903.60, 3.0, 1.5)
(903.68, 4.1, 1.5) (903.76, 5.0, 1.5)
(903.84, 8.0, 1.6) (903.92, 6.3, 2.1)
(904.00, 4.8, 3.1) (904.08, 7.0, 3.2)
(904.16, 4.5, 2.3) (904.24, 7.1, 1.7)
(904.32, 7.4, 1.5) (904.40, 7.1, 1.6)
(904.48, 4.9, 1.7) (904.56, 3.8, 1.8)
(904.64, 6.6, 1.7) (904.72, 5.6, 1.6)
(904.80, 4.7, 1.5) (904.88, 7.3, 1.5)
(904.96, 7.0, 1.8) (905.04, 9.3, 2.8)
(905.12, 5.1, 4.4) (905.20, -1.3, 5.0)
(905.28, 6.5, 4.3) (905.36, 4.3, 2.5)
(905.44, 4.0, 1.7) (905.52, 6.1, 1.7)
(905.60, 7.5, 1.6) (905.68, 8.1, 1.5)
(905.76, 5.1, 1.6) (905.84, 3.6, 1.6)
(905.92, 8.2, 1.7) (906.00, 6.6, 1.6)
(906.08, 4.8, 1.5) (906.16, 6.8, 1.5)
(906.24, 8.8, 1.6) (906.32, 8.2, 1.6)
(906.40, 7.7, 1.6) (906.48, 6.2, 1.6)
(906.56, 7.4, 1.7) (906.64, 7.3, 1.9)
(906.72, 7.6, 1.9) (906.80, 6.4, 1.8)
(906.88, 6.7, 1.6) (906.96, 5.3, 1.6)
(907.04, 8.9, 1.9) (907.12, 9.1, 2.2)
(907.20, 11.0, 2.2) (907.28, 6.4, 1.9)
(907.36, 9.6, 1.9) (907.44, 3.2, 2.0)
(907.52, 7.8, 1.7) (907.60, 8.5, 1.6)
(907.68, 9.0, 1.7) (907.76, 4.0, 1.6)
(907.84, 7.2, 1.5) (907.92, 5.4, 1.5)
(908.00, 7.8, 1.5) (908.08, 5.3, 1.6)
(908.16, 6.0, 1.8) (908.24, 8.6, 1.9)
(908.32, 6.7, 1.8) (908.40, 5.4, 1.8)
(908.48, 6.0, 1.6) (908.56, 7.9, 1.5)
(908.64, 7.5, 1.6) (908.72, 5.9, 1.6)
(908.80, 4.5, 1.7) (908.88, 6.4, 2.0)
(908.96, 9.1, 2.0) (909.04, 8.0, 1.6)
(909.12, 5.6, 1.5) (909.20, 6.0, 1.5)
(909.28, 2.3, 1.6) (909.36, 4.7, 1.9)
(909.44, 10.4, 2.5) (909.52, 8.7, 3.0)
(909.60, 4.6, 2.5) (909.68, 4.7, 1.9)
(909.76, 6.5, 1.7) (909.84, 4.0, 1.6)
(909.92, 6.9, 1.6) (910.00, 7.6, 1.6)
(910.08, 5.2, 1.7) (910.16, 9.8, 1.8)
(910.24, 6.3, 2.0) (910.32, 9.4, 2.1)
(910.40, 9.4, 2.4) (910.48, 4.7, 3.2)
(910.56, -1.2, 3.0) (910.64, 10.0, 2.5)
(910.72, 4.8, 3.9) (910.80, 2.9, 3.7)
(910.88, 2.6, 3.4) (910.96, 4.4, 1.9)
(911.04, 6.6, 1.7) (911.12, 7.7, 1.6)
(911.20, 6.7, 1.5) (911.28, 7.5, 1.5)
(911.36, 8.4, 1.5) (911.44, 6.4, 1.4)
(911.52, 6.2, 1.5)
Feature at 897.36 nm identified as [N II]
